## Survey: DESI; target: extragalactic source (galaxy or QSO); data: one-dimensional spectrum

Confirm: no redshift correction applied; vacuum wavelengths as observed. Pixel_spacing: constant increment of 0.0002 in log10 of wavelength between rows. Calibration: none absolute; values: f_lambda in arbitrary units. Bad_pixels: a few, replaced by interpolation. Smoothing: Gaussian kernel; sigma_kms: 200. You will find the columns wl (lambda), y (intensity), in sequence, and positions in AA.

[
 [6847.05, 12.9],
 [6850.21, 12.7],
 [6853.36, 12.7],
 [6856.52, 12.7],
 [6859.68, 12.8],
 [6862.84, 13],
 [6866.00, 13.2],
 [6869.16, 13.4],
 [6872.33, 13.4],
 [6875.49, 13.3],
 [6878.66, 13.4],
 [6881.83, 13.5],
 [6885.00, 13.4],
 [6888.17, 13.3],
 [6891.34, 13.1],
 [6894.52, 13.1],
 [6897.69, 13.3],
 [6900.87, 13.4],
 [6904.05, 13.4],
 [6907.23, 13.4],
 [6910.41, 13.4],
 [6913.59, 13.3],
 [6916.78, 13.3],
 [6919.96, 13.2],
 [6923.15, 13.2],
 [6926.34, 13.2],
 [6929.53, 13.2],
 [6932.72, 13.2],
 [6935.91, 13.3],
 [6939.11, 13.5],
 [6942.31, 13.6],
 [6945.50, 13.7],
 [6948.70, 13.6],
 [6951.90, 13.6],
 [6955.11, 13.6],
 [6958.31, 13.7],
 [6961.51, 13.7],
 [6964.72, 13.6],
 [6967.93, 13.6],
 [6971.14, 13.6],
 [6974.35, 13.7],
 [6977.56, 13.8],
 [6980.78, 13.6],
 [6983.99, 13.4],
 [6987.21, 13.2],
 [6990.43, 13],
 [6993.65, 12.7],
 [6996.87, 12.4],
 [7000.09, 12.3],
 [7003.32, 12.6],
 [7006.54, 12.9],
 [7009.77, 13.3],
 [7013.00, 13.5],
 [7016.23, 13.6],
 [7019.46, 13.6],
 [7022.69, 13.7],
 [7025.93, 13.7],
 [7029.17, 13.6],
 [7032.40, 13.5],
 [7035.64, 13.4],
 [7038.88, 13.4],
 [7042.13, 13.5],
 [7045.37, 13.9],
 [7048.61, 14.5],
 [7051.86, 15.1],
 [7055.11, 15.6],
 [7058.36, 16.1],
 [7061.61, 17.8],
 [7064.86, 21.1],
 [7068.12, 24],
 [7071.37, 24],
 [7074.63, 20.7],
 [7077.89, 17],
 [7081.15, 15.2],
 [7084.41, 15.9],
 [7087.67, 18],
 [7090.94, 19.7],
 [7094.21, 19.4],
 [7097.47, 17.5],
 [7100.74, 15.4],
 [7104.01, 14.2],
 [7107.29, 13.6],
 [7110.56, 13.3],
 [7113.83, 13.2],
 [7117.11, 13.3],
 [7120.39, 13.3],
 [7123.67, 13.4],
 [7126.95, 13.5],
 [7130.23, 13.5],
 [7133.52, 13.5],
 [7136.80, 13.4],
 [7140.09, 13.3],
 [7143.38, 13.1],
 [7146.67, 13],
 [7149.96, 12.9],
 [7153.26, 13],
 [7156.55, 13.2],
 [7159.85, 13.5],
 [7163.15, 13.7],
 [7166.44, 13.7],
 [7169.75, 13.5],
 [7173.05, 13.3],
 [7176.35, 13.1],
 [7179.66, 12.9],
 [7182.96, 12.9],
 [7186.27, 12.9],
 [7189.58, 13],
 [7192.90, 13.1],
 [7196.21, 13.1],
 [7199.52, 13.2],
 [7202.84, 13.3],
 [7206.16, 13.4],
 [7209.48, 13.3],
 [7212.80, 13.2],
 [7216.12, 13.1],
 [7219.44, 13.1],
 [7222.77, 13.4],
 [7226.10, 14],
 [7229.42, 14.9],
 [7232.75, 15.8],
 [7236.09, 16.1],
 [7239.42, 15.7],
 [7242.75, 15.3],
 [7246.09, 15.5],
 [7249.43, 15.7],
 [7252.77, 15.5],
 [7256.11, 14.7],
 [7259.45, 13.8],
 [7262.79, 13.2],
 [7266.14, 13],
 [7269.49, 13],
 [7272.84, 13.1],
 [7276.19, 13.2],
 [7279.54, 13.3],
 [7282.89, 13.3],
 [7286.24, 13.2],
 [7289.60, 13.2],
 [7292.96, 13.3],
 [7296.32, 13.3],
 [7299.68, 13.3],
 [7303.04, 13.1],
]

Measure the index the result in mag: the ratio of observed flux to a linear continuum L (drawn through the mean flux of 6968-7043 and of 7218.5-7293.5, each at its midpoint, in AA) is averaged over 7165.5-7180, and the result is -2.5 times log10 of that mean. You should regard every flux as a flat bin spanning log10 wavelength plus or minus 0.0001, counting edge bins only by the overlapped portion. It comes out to 0.05 mag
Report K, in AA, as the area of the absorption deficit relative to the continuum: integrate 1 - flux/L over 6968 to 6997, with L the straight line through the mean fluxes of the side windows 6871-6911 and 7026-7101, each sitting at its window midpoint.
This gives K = 3.6 AA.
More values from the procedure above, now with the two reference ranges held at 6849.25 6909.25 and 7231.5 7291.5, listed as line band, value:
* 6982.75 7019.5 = 1.4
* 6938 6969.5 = -0.5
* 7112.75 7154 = 1.8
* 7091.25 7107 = -3.2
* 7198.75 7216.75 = 1.1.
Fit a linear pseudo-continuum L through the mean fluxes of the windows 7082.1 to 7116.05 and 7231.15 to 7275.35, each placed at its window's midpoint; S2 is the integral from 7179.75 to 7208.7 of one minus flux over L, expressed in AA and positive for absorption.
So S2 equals 3.9 AA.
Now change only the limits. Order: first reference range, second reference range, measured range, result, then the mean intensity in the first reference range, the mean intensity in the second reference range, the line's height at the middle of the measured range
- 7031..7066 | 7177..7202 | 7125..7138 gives 0.4 AA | 15.2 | 13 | 13.9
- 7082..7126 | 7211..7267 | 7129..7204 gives 8.7 AA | 15.4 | 14.5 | 15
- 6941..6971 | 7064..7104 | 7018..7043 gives 4.6 AA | 13.6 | 18.8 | 16.6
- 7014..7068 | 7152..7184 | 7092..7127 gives -1.5 AA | 15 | 13.3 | 14.1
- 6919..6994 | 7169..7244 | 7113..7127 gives 0.3 AA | 13.5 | 13.7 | 13.6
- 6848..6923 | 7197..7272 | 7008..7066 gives -3.9 AA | 13.2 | 14.2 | 13.6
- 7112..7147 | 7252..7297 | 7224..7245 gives -2.9 AA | 13.3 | 13.5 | 13.4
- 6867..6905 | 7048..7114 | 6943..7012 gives 8.5 AA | 13.3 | 17.3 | 15.2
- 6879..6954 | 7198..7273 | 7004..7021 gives 0.3 AA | 13.4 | 14.2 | 13.6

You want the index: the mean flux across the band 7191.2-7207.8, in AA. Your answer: 13.2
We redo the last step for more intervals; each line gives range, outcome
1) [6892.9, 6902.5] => 13.3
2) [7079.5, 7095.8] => 17.6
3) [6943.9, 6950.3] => 13.7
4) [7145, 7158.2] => 13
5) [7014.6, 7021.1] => 13.6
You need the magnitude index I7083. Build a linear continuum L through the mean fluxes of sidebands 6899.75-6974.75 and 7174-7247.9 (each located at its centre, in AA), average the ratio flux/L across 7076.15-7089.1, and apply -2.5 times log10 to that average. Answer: -0.21 mag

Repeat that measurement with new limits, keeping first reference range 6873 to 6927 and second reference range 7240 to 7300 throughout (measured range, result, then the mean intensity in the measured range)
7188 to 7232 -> 0.03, 13.4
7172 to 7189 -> 0.06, 13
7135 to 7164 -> 0.04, 13.2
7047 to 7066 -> -0.22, 16.6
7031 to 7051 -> -0.02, 13.8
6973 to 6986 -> -0.01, 13.6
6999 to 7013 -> 0.05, 12.9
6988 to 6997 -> 0.05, 12.8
